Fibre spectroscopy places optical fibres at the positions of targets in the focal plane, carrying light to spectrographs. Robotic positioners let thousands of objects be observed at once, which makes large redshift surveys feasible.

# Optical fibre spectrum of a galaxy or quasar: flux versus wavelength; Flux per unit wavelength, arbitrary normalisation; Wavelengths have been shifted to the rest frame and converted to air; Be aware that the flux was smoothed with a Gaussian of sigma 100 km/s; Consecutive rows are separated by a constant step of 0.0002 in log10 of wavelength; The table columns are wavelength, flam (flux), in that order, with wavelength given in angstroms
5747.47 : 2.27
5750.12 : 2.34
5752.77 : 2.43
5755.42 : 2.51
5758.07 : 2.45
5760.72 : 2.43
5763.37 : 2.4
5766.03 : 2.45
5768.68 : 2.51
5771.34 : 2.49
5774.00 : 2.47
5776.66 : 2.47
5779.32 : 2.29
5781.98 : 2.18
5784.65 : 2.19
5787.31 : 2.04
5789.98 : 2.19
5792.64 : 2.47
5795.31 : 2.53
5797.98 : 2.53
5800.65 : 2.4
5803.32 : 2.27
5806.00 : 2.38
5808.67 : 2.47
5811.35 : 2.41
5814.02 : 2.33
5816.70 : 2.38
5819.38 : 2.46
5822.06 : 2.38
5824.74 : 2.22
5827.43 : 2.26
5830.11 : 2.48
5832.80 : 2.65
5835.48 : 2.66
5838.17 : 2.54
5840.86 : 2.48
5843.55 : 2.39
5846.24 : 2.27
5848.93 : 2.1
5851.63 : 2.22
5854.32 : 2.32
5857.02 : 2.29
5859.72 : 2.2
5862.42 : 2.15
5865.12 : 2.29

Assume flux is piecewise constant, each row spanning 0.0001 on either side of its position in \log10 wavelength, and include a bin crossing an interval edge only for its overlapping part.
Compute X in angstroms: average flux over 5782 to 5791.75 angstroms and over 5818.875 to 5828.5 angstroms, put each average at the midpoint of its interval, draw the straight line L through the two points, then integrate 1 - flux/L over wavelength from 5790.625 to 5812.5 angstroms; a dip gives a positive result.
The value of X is -1.98 angstroms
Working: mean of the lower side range 2.16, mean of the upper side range 2.32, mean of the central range 2.43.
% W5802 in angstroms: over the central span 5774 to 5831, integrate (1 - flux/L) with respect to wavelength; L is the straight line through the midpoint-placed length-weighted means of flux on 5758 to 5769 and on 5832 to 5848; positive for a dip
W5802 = 2.6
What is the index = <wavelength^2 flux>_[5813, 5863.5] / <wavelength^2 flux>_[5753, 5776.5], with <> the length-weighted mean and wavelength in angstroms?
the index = 0.98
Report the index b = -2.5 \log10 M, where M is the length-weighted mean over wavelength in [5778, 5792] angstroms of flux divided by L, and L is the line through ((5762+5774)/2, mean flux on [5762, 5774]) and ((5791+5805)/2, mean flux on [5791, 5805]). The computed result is 0.12 mag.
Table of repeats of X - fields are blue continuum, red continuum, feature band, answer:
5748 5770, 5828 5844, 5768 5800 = 1.3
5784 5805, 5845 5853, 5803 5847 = -3.2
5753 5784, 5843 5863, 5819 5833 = -0.5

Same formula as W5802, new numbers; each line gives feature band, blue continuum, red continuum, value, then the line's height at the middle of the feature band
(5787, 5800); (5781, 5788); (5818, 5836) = -1.0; 2.2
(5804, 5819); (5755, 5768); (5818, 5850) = 0.2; 2.42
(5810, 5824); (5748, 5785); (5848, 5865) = -0.5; 2.3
